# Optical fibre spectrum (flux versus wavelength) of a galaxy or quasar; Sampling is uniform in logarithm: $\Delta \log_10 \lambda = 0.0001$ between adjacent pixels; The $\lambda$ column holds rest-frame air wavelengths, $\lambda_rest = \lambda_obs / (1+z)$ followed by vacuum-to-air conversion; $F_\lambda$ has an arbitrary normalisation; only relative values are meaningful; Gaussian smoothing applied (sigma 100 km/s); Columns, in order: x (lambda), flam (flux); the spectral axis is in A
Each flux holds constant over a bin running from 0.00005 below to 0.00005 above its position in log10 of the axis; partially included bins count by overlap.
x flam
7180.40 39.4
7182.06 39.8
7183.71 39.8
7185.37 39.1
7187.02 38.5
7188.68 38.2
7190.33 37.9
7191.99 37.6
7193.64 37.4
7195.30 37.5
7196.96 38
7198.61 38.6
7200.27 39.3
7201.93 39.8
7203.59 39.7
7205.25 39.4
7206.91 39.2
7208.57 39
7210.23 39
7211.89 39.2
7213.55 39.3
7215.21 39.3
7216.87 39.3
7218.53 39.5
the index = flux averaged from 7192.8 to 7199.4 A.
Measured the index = 37.9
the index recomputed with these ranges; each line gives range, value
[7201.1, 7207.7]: 39.5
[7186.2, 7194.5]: 37.9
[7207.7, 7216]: 39.2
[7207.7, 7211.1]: 39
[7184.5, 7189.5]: 38.6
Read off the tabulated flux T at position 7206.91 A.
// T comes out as 39.2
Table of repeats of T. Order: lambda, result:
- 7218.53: 39.5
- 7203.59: 39.7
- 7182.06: 39.8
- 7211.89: 39.2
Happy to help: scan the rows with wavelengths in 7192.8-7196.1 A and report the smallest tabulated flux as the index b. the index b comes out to 37.4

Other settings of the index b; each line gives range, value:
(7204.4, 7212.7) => 39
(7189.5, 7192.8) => 37.6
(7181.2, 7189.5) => 38.2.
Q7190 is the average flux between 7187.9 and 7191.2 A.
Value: 38.1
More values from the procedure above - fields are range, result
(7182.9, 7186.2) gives 39.4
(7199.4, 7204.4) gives 39.5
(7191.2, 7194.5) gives 37.5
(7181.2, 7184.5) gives 39.8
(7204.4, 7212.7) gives 39.2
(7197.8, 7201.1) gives 38.9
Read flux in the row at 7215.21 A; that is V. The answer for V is 39.3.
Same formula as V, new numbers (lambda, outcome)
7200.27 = 39.3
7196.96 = 38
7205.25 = 39.4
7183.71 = 39.8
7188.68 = 38.2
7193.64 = 37.4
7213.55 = 39.3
